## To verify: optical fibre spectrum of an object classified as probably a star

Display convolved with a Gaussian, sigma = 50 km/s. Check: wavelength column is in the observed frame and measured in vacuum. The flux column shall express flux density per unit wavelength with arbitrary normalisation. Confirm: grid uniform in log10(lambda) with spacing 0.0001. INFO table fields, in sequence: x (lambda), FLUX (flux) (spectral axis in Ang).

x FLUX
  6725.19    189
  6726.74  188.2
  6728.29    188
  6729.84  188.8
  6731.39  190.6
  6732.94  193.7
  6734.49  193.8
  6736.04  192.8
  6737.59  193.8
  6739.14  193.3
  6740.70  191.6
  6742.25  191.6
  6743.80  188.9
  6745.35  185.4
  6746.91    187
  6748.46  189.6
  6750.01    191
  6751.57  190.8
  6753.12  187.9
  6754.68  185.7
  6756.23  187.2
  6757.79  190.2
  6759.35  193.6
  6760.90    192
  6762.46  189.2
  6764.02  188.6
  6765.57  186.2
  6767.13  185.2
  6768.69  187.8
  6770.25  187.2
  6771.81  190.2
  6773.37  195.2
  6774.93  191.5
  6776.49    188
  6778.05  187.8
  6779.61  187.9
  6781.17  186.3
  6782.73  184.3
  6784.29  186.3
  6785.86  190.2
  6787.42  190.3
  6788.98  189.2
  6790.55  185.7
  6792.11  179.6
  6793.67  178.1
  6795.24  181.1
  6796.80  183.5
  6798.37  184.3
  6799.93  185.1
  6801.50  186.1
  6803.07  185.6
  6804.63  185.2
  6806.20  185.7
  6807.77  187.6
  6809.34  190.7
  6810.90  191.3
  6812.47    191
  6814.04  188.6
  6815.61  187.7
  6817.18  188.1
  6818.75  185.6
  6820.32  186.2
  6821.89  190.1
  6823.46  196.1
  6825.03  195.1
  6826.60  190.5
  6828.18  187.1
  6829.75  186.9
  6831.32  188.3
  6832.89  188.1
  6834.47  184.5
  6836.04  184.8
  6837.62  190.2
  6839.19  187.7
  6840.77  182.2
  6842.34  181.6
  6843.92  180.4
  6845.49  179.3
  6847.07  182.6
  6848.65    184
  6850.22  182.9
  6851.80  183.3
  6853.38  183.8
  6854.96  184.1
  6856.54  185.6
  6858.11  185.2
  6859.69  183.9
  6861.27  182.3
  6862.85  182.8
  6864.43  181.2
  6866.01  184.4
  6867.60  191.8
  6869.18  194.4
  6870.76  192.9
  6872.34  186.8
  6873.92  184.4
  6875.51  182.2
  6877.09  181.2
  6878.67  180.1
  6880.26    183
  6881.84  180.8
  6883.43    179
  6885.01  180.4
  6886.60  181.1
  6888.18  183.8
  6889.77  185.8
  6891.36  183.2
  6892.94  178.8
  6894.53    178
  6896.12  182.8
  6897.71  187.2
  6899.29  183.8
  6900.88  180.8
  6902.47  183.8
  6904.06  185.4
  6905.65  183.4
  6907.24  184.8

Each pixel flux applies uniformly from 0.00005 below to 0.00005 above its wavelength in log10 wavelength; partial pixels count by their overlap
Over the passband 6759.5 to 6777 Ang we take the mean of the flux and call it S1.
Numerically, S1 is 189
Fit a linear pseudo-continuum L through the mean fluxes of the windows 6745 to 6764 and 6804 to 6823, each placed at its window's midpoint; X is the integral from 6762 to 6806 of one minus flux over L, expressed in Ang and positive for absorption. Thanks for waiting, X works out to 0.5 Ang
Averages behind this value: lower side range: 189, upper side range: 188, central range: 187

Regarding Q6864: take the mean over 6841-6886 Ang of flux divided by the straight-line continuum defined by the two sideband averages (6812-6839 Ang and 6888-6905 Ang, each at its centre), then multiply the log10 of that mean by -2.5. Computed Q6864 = 0.01 mag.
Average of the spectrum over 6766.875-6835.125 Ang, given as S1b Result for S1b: 188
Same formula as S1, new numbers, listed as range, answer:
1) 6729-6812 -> 188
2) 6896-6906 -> 184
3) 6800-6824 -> 188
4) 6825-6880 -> 185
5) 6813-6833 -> 189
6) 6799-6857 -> 187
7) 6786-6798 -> 184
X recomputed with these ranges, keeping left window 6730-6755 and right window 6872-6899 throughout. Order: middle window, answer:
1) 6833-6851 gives 0.1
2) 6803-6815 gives -0.1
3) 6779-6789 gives 0.0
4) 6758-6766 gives 0.0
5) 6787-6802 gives 0.3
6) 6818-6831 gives -0.3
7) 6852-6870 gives -0.2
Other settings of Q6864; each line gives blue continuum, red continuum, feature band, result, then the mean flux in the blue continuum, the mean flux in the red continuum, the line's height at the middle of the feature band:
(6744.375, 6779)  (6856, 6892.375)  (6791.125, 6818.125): 0.01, 189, 184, 187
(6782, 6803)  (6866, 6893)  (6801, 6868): -0.01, 185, 184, 185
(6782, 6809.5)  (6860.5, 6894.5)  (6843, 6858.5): 0.01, 185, 184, 184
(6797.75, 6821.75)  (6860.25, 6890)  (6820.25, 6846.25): -0.01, 187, 184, 186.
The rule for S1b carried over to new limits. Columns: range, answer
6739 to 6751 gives 190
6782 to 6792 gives 187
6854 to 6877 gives 186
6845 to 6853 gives 183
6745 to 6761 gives 189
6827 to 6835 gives 187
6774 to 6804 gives 186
